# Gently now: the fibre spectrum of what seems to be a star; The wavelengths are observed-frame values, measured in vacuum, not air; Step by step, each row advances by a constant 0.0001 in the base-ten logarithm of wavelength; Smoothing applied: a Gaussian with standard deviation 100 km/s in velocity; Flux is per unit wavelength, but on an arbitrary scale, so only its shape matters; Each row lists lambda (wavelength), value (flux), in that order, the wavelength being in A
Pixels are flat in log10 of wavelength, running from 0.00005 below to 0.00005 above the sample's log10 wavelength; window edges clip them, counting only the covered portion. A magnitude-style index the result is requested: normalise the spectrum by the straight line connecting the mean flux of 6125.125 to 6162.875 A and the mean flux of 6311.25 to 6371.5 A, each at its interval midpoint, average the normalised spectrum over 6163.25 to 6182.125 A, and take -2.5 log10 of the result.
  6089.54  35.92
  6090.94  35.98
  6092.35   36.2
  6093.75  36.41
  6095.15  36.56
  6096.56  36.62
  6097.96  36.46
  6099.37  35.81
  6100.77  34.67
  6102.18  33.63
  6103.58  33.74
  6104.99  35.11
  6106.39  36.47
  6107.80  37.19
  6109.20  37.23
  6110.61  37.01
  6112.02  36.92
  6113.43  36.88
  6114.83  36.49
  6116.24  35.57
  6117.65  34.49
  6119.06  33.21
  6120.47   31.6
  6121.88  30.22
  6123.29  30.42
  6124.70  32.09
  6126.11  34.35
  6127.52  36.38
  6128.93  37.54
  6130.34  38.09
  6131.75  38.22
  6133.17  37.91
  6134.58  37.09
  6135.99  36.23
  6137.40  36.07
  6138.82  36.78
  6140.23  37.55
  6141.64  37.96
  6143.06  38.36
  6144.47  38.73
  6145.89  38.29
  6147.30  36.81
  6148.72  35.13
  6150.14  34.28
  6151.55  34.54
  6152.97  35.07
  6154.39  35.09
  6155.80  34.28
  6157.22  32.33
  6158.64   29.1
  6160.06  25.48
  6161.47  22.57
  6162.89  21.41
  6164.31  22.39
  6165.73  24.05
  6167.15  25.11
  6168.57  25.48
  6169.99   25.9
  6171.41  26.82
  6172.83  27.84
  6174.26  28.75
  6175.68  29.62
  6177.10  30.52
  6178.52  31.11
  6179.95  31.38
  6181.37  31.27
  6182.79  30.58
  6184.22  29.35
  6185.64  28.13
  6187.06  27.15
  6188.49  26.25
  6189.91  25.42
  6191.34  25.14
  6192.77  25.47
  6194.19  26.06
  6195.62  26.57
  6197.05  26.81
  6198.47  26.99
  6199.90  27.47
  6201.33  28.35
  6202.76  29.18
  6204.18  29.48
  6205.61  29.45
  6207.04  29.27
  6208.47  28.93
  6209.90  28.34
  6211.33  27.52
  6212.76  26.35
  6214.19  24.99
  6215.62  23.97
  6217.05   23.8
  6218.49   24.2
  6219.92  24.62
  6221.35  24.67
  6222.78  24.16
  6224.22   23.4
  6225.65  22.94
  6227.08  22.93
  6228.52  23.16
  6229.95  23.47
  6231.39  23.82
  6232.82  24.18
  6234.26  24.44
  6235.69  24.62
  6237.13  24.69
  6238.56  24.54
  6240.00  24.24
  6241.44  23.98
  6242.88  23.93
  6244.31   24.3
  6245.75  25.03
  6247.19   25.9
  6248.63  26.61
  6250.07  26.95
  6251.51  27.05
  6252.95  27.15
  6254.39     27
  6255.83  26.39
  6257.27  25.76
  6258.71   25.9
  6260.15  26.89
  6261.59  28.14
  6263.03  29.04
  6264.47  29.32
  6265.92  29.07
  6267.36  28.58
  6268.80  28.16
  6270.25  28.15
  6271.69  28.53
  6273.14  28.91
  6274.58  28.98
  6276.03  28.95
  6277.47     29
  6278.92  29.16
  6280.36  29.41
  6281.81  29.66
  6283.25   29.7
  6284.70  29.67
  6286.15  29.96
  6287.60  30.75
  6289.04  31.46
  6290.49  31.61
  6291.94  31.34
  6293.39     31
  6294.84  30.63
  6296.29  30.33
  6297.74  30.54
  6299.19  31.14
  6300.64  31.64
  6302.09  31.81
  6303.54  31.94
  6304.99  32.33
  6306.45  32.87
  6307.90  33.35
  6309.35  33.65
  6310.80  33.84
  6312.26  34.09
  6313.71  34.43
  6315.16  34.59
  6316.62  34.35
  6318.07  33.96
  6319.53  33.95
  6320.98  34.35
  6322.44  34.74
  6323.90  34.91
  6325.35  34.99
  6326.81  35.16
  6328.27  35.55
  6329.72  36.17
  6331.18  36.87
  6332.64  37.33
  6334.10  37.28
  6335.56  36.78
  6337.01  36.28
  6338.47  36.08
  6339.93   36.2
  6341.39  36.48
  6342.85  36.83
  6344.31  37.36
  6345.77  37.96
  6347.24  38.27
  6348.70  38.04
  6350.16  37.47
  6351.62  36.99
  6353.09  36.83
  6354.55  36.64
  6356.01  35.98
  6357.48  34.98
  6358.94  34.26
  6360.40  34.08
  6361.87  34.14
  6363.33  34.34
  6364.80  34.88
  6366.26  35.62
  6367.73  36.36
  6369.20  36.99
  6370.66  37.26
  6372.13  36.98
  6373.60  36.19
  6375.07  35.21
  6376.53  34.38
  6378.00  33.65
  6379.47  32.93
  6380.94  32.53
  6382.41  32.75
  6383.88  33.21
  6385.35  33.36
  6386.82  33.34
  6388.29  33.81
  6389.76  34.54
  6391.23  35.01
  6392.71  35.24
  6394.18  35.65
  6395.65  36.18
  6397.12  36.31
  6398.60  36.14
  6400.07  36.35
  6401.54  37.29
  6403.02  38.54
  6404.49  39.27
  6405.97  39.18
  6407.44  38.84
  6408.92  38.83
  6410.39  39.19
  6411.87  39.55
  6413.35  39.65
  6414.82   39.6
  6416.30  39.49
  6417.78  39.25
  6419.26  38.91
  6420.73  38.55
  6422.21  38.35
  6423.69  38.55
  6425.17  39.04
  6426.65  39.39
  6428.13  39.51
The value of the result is 0.259 mag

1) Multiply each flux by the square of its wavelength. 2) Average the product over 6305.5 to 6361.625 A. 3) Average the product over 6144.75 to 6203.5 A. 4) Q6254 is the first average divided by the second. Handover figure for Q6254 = 1.30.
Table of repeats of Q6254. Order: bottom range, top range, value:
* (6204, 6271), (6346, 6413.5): 1.45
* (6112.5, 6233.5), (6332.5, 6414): 1.29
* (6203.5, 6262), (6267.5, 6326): 1.26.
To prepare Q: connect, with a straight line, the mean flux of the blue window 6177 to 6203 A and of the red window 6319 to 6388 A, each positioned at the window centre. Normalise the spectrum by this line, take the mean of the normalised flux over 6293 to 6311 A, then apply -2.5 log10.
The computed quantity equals 0.04 mag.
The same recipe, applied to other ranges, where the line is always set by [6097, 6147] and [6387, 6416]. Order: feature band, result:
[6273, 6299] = 0.215 mag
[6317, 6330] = 0.063 mag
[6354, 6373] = 0.045 mag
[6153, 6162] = 0.186 mag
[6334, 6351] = -0.003 mag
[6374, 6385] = 0.110 mag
